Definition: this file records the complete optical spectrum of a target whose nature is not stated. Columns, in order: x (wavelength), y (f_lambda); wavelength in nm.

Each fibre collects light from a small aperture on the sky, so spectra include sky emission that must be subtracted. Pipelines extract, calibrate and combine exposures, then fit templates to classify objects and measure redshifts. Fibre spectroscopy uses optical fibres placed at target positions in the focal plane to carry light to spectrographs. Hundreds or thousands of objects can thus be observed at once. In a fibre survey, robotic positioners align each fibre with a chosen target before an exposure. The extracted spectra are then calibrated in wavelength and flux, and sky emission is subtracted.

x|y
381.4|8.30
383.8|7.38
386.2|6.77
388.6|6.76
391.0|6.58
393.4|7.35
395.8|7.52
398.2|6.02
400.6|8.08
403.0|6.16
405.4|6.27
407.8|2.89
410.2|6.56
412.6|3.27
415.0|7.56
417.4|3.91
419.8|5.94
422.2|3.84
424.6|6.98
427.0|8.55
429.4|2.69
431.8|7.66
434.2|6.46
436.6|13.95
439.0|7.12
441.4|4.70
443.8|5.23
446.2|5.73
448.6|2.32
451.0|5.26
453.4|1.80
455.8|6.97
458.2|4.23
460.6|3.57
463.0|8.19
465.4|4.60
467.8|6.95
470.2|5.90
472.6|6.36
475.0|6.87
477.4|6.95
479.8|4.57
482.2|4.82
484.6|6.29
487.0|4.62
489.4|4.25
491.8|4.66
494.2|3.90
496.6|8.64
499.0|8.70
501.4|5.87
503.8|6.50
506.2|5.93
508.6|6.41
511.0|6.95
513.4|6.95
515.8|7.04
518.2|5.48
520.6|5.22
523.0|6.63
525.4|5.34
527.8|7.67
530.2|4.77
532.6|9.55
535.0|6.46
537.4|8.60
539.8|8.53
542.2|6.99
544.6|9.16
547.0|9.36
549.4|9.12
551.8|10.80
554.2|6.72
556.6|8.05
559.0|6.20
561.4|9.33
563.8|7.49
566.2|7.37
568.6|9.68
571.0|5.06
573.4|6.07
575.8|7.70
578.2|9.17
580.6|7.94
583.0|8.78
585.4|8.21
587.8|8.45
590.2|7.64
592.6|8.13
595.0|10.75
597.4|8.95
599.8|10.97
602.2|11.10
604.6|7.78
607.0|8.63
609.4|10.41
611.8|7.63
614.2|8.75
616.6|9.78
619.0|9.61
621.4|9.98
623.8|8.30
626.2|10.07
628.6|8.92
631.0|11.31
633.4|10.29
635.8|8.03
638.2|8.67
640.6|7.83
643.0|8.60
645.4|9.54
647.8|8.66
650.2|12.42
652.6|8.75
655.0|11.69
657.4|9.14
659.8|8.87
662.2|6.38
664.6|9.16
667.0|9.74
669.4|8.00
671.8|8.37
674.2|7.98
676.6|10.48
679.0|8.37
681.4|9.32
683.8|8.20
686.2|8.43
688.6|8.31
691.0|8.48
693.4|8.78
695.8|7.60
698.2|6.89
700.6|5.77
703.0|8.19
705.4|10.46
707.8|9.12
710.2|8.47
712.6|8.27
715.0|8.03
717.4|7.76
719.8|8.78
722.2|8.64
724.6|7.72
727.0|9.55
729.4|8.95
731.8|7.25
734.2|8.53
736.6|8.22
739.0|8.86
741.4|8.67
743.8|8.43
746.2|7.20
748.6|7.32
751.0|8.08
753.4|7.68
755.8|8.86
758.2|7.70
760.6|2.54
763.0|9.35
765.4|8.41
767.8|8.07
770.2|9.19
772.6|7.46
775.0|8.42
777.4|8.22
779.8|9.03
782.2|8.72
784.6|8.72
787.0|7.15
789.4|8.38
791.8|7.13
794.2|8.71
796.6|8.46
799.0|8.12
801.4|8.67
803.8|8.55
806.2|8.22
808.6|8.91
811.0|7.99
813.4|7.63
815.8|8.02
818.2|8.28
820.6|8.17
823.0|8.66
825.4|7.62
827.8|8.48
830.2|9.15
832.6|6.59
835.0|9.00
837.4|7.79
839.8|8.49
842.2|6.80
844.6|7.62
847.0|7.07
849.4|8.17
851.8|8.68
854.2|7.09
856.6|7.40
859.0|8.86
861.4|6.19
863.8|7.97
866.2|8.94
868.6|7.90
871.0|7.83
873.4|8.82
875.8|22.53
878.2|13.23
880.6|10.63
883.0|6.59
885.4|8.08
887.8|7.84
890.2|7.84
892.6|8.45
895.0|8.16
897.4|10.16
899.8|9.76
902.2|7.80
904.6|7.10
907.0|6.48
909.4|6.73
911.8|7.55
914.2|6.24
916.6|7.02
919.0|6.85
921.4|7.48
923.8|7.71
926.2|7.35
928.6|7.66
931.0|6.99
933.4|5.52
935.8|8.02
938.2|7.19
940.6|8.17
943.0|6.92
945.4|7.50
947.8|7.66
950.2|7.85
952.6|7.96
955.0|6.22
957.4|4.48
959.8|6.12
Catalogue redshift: 0.336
